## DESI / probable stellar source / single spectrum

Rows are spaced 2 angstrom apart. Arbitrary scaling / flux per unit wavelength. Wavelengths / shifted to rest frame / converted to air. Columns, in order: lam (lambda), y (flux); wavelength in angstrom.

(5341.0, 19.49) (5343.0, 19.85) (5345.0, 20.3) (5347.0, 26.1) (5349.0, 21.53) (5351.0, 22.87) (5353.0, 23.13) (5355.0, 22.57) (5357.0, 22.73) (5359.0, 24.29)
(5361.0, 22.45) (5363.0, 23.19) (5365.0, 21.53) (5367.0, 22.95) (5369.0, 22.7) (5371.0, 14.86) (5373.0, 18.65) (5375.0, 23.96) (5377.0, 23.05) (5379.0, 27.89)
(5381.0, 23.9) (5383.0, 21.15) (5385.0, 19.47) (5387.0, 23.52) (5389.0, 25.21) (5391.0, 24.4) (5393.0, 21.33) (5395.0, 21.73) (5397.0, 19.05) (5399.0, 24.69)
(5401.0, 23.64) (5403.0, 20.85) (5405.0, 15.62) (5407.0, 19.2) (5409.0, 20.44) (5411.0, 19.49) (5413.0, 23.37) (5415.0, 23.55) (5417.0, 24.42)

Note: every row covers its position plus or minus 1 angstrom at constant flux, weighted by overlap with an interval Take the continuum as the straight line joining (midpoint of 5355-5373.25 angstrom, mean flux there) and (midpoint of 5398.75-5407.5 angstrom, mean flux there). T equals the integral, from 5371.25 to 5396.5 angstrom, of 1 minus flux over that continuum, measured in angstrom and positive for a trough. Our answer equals -1.7 angstrom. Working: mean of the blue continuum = 21.7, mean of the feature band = 22.5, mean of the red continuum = 20.6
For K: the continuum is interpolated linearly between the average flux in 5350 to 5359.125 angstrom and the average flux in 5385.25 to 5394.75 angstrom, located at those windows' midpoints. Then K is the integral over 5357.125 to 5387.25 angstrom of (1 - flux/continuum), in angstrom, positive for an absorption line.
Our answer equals 1.1 angstrom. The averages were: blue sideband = 23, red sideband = 23.1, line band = 22.2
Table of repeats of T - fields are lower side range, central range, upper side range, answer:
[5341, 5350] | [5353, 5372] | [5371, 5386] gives -0.10 angstrom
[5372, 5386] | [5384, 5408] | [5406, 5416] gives 0.34 angstrom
